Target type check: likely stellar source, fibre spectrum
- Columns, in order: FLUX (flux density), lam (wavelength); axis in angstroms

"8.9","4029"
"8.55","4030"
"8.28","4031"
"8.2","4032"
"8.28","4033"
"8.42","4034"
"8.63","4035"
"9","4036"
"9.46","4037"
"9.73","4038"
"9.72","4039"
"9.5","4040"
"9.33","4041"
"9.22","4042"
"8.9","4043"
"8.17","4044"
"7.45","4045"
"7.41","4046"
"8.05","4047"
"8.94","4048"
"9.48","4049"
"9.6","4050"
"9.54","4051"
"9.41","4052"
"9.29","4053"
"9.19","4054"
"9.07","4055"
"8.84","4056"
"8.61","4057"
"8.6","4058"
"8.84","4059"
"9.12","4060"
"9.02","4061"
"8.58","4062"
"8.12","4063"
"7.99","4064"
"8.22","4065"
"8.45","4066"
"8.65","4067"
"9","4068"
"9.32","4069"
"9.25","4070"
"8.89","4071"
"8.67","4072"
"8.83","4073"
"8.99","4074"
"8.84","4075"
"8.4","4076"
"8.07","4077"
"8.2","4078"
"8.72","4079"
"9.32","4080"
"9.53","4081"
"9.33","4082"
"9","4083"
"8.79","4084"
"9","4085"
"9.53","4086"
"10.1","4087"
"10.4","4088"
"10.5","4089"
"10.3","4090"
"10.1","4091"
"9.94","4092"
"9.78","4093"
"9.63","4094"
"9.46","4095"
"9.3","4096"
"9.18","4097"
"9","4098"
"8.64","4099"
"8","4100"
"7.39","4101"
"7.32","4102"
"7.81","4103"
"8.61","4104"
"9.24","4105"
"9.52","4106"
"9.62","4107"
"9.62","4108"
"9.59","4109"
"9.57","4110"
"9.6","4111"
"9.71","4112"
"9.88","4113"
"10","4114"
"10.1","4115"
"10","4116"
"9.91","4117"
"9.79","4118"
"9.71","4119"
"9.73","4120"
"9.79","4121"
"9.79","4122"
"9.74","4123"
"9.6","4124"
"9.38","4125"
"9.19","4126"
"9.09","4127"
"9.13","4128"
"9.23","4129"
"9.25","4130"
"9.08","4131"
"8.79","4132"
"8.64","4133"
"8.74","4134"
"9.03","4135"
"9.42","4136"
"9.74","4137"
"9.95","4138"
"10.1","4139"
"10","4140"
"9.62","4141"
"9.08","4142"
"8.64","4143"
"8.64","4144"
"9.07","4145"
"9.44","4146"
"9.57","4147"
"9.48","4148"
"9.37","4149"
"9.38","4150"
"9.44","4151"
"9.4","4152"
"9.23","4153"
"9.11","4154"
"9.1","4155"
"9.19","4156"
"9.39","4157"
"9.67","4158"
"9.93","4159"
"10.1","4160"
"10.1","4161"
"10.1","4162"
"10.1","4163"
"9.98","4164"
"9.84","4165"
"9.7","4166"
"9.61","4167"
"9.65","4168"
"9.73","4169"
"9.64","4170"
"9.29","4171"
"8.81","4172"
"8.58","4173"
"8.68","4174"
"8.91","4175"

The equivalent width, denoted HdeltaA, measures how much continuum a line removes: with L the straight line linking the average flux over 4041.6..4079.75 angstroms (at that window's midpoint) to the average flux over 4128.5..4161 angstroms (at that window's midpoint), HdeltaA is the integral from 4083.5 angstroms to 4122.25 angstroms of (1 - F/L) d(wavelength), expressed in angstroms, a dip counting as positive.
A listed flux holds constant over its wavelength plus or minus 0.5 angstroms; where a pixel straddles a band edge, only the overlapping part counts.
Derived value -1.7 angstroms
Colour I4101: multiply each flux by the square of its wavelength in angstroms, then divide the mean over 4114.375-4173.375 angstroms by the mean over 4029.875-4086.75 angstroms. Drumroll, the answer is 1.1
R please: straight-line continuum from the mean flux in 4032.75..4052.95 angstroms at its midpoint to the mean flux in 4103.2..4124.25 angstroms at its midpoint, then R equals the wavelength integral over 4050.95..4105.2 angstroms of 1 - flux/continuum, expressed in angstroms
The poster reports 1.8 angstroms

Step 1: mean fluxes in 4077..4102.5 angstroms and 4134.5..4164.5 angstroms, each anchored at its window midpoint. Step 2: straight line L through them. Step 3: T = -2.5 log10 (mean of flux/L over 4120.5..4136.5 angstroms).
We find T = 0.02 mag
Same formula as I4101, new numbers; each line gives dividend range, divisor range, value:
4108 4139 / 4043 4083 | 1.12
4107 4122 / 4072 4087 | 1.11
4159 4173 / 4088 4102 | 1.08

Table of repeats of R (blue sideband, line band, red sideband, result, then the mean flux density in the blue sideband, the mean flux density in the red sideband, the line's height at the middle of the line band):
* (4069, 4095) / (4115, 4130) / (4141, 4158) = -0.5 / 9.29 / 9.25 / 9.26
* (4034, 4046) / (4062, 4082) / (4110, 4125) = 1.2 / 8.92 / 9.79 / 9.28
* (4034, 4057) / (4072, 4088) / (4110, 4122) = 0.7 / 8.98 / 9.83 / 9.39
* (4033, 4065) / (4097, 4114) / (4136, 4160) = 0.4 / 8.86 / 9.43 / 9.18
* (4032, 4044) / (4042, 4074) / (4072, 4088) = 0.9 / 9.03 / 9.01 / 9.02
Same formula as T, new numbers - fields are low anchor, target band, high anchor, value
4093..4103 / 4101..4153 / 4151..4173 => -0.03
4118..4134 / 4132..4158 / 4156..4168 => 0.03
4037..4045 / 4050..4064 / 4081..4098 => 0.04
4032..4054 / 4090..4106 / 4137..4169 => 0.03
